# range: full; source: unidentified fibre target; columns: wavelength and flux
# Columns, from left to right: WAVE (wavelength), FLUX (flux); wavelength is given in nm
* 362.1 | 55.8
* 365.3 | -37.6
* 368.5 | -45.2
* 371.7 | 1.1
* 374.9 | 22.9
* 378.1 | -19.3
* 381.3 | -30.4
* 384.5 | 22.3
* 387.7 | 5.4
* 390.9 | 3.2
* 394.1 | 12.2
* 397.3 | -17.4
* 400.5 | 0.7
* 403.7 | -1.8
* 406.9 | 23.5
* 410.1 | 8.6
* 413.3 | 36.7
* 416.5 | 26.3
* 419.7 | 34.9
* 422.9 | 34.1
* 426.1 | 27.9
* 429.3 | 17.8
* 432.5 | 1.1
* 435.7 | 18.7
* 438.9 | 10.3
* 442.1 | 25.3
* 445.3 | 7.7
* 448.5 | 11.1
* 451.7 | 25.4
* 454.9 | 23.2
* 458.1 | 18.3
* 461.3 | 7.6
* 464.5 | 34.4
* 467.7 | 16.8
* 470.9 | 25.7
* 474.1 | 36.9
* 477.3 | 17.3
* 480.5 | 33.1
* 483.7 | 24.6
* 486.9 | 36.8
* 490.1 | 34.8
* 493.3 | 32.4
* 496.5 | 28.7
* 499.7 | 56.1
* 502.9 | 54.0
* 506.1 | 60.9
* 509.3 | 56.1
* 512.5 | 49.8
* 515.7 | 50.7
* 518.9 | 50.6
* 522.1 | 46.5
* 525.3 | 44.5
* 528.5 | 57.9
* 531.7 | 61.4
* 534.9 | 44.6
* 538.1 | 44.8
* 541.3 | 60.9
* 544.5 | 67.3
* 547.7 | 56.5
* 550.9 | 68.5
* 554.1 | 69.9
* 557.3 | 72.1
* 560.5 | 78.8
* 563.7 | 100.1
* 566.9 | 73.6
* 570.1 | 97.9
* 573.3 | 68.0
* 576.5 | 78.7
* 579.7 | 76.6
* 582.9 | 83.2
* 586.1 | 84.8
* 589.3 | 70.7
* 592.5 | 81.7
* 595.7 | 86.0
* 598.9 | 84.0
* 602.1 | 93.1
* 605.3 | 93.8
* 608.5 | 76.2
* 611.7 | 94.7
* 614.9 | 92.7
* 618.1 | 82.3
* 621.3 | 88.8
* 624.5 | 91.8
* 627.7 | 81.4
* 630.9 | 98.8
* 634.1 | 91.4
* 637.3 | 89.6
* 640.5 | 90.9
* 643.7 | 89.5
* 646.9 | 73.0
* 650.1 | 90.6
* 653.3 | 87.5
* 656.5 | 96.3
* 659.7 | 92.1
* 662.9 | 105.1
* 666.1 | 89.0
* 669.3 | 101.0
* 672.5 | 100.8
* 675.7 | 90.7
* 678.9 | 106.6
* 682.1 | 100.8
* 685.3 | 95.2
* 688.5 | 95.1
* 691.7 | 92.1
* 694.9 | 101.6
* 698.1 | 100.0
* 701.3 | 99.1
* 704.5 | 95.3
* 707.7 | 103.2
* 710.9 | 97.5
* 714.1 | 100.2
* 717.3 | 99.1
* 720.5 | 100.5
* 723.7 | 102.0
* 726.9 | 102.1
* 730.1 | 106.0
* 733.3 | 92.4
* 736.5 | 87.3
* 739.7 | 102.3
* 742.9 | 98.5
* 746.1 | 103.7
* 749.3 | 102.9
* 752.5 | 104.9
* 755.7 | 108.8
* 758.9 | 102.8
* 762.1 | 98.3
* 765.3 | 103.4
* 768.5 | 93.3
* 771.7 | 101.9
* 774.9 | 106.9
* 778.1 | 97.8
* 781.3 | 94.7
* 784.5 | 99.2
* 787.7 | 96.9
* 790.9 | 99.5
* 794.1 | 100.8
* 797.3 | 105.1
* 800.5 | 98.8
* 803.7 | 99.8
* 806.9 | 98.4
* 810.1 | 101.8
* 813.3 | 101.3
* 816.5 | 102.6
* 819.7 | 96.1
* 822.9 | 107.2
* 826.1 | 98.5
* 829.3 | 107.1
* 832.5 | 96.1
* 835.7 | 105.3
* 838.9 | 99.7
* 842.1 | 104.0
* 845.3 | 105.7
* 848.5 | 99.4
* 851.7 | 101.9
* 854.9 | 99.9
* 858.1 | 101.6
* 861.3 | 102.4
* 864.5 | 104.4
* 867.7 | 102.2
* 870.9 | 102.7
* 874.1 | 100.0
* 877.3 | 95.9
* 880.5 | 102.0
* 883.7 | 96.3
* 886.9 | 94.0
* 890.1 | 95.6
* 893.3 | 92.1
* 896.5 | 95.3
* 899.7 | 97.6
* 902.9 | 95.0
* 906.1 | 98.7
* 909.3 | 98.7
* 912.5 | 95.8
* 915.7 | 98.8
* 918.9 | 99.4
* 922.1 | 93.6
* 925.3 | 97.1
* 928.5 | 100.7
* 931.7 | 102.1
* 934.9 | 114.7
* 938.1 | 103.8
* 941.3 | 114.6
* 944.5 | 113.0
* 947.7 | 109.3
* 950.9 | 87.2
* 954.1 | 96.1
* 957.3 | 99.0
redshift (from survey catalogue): 0.249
